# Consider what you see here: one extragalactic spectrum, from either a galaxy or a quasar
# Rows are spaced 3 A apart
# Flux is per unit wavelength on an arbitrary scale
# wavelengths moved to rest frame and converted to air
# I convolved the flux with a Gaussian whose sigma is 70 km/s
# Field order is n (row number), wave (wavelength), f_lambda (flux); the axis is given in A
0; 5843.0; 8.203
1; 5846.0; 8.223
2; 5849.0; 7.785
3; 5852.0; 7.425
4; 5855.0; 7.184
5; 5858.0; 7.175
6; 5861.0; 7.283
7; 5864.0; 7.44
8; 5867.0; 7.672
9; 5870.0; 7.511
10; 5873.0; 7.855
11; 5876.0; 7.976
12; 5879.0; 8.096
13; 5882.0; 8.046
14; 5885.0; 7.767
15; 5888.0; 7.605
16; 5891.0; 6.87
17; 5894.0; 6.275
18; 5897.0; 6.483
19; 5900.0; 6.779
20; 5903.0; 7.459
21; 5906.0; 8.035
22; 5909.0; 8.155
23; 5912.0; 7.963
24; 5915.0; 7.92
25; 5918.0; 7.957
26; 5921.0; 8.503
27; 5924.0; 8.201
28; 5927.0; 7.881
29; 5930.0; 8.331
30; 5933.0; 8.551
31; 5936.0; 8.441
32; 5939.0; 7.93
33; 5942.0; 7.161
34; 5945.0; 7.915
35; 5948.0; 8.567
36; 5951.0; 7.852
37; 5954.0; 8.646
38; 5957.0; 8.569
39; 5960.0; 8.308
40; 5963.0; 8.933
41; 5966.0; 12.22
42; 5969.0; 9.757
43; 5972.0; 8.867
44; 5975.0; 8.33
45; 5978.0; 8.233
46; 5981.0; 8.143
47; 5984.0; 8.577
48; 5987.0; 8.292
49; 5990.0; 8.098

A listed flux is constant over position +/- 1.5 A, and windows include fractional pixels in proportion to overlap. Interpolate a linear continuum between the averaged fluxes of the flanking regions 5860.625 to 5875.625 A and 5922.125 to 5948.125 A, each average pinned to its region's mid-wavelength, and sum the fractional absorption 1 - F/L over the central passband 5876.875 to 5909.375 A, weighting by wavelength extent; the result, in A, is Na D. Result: 1.6 A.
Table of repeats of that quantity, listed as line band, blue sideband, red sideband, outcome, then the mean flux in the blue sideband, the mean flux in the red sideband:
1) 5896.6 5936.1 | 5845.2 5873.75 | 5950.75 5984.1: 1.64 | 7.53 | 8.92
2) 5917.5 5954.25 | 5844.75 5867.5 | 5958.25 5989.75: 1.43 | 7.51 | 8.93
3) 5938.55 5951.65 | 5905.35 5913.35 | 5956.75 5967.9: 1.77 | 8.05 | 9.62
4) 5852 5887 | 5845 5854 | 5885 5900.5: -1.34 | 7.75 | 6.9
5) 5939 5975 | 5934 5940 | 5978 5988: -2.03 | 8.24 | 8.32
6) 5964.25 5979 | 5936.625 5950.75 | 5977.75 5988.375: -2.37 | 7.92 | 8.32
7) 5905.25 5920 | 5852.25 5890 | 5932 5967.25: 0.18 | 7.62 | 8.57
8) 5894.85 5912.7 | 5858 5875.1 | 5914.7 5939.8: 1.21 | 7.53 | 8.21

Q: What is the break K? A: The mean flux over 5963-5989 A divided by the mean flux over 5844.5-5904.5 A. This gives 1.21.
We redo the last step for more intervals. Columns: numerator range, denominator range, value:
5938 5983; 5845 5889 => 1.13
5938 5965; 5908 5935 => 1.01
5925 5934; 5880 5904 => 1.15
